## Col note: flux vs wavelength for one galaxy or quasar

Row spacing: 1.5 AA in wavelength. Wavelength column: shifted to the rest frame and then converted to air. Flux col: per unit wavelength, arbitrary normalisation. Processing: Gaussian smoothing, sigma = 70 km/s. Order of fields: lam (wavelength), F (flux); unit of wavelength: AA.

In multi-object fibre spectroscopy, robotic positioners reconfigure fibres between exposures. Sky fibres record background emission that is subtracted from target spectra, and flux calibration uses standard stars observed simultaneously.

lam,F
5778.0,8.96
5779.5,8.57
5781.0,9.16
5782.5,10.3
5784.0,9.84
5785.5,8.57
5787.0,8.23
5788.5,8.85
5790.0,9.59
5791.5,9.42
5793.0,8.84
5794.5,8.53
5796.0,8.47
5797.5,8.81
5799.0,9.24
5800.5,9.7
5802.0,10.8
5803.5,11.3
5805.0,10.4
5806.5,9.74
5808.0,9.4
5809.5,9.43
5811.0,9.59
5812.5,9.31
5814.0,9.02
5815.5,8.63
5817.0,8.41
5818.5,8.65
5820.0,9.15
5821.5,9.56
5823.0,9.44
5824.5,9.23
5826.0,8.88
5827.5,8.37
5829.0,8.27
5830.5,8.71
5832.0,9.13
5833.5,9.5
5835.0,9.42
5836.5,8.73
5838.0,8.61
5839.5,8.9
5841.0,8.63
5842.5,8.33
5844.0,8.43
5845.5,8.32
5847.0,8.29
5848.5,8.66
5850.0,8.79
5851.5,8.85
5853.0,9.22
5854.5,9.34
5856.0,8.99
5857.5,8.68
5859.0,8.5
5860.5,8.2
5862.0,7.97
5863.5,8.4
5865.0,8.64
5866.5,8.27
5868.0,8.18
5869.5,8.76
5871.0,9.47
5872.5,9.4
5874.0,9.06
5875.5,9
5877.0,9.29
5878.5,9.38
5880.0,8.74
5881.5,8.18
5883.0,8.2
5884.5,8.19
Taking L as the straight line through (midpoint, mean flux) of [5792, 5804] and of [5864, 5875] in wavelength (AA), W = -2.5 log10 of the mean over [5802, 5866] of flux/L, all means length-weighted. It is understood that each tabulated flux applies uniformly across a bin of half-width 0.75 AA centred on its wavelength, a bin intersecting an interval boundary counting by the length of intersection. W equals 0.02 mag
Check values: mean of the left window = 9.42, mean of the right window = 8.82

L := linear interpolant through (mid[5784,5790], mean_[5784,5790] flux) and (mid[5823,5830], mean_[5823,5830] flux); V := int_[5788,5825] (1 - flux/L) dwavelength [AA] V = -2.26 AA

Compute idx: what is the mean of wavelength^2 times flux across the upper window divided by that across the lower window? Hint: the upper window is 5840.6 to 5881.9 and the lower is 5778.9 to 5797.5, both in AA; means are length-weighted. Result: 0.99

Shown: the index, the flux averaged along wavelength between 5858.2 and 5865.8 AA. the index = 8.34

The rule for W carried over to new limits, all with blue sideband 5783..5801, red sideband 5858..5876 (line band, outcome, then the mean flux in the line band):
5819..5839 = -0.02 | 8.99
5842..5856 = 0.00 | 8.71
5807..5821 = -0.02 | 9.09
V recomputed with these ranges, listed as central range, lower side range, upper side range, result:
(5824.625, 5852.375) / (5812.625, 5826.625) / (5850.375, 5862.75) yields 0.4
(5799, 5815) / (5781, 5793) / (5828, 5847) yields -1.4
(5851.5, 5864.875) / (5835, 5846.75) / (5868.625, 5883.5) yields 0.2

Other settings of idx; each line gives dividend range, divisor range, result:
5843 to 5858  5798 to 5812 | 0.90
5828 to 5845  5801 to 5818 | 0.92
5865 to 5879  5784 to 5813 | 0.98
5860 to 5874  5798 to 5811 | 0.88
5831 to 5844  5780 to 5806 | 0.96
